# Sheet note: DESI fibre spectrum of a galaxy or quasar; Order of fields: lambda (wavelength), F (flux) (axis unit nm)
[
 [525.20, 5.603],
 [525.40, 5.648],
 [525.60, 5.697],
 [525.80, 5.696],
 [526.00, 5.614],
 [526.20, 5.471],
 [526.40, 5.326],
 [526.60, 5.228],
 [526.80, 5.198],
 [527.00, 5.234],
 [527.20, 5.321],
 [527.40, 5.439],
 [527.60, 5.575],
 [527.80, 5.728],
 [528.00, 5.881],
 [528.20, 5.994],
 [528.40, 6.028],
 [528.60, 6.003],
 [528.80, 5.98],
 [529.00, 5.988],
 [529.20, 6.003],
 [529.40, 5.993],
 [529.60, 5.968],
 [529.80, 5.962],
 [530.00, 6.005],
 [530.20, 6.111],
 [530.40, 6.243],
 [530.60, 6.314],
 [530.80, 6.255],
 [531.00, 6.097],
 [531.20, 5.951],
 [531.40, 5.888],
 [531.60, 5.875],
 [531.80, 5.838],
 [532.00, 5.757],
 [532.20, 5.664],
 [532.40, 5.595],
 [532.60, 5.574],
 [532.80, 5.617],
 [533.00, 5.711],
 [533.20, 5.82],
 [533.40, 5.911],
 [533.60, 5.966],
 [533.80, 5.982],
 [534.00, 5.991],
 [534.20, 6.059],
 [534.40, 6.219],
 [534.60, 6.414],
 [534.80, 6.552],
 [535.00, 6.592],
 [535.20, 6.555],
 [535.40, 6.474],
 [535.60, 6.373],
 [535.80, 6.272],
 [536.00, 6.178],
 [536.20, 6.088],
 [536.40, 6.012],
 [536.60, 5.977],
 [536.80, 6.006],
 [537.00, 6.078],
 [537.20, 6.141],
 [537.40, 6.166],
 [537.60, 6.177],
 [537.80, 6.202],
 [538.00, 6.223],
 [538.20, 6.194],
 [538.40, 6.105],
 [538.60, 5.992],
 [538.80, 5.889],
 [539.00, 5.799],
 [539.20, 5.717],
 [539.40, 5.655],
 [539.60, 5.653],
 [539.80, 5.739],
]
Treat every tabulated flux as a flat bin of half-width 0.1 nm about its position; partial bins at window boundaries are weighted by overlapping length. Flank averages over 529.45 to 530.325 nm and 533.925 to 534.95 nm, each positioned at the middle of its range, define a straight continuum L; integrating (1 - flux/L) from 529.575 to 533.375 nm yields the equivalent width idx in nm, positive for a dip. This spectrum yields 0.12 nm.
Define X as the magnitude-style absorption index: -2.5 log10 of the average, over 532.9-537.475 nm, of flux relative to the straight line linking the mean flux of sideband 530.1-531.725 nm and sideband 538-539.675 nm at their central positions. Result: -0.03 mag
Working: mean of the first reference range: 6.09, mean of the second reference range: 5.9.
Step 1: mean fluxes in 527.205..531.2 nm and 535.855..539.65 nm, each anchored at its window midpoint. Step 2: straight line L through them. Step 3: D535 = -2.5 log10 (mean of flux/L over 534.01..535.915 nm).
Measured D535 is -0.06 mag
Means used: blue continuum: 5.96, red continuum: 6.02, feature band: 6.37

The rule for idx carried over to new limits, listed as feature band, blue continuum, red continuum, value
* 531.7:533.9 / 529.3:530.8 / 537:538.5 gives 0.127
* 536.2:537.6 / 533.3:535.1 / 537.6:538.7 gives 0.020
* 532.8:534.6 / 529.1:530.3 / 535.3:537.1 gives 0.041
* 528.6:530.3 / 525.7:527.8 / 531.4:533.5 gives -0.130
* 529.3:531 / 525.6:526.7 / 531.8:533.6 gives -0.142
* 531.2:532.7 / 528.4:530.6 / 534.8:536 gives 0.108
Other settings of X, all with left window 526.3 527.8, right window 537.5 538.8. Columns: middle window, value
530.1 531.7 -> -0.09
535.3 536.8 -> -0.04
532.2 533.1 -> 0.02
